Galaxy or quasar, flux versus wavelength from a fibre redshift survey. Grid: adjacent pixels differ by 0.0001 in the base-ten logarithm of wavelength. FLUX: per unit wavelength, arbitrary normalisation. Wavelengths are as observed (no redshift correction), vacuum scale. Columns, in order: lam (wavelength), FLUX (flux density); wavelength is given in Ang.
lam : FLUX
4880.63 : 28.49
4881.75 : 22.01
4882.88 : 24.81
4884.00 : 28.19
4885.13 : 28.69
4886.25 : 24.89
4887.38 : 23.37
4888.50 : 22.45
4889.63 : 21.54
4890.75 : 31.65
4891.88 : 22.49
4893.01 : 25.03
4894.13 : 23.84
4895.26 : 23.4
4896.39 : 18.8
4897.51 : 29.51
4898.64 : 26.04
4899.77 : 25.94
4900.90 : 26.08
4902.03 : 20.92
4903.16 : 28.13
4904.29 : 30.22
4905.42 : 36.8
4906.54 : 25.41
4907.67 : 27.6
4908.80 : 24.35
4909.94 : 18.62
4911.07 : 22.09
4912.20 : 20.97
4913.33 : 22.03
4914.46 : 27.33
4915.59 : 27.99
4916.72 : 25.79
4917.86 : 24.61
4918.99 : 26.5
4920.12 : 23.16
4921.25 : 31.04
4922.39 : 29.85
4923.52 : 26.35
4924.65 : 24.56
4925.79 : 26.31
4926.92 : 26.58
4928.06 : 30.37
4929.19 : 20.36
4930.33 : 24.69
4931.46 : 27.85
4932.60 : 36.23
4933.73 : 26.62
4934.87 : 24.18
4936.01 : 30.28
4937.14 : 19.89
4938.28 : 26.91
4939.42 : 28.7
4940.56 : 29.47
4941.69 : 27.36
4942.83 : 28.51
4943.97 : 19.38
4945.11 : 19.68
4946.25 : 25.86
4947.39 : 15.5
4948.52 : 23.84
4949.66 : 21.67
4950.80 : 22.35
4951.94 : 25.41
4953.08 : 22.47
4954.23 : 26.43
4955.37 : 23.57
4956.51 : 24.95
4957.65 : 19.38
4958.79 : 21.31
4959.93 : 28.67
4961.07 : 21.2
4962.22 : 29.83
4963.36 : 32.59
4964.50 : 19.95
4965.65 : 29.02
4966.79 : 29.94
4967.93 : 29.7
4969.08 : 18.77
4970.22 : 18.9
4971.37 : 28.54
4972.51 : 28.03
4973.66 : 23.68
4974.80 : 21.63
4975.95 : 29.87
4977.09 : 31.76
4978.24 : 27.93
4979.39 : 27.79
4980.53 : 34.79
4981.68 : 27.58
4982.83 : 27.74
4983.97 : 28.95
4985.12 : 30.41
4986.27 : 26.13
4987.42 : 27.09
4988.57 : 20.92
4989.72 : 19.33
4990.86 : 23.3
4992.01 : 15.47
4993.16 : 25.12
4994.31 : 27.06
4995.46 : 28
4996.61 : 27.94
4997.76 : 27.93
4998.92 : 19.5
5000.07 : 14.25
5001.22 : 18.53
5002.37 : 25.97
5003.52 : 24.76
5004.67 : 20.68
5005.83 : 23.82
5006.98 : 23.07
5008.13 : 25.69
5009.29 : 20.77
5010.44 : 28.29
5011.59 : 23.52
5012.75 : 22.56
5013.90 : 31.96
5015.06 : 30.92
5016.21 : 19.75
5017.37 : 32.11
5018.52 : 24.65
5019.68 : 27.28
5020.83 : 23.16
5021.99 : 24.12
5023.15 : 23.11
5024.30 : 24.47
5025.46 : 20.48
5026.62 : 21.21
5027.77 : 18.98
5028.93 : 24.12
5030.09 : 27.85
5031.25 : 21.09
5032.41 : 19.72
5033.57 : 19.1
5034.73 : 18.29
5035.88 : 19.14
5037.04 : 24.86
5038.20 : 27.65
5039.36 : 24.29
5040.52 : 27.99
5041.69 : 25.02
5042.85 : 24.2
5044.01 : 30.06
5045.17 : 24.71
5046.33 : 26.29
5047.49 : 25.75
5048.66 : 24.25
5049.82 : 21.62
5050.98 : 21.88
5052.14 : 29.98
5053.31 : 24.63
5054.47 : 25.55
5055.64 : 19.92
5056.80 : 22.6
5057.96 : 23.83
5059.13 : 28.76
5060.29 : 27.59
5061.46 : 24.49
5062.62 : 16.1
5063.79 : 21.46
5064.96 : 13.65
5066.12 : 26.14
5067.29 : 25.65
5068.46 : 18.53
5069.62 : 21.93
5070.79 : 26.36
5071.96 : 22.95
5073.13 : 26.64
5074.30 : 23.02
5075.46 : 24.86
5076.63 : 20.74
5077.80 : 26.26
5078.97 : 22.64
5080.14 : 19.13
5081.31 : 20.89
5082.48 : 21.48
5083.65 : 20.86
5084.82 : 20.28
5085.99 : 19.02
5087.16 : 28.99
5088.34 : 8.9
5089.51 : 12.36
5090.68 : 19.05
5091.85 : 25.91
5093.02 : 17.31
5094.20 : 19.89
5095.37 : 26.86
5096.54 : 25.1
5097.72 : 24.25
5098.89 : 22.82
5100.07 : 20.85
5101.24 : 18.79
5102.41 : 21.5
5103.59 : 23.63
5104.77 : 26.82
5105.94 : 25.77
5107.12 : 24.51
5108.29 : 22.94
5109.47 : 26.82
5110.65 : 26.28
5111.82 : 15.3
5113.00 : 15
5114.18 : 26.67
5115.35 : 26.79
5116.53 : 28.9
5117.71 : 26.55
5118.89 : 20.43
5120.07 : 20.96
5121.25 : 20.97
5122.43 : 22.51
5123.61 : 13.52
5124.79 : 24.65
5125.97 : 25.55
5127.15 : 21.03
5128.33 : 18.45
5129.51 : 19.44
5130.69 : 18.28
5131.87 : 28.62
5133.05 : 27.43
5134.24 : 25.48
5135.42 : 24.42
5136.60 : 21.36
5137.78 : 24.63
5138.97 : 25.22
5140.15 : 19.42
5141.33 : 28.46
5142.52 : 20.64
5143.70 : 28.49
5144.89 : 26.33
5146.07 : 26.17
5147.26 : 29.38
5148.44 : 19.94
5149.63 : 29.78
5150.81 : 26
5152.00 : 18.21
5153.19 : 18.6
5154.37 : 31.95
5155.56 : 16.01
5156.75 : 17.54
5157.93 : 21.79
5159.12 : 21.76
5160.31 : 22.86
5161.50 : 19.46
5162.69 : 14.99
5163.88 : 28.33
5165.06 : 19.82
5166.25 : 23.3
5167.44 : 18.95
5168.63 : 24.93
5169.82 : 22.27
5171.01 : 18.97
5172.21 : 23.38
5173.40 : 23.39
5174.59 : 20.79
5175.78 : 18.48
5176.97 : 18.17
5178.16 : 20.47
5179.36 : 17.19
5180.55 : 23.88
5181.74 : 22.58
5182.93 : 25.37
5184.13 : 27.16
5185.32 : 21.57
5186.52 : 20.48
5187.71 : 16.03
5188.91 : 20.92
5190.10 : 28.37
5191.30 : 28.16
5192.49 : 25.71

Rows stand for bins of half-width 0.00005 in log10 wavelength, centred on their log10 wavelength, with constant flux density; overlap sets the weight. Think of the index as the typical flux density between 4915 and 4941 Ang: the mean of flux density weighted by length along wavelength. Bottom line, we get 26.9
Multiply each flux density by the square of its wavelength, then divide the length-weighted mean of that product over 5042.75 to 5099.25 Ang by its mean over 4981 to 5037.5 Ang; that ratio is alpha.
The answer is 0.98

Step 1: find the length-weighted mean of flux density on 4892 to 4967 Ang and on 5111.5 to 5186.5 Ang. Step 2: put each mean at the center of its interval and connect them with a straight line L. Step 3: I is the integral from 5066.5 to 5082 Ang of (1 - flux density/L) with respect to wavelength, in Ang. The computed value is 0.29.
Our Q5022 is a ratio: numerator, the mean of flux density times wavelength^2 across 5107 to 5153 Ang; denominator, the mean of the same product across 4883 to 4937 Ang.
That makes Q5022 0.99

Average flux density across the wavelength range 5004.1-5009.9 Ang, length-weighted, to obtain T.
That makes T 22.8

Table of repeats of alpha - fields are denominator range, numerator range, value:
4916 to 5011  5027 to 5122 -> 0.95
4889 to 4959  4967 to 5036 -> 1.00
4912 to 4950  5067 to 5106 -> 0.91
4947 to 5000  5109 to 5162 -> 0.98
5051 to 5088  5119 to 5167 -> 1.02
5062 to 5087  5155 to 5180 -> 0.97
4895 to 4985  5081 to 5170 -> 0.94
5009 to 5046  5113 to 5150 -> 1.02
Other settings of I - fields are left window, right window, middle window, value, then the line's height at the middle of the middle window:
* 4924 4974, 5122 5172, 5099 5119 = -0.2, 23.2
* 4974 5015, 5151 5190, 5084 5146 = -0.1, 22.6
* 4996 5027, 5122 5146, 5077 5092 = 2.1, 23.6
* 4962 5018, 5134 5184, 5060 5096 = 3.7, 24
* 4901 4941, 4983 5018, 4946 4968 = 0.8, 25.5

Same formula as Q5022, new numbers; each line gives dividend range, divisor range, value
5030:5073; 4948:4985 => 0.94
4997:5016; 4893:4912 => 0.98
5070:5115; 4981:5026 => 0.94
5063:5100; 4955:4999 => 0.88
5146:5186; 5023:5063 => 0.98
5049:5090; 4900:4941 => 0.90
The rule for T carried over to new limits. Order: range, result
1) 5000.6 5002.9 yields 22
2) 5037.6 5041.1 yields 26.6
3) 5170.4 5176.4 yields 21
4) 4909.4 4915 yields 22.2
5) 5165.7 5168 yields 21.1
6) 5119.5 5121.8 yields 21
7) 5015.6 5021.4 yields 25.5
